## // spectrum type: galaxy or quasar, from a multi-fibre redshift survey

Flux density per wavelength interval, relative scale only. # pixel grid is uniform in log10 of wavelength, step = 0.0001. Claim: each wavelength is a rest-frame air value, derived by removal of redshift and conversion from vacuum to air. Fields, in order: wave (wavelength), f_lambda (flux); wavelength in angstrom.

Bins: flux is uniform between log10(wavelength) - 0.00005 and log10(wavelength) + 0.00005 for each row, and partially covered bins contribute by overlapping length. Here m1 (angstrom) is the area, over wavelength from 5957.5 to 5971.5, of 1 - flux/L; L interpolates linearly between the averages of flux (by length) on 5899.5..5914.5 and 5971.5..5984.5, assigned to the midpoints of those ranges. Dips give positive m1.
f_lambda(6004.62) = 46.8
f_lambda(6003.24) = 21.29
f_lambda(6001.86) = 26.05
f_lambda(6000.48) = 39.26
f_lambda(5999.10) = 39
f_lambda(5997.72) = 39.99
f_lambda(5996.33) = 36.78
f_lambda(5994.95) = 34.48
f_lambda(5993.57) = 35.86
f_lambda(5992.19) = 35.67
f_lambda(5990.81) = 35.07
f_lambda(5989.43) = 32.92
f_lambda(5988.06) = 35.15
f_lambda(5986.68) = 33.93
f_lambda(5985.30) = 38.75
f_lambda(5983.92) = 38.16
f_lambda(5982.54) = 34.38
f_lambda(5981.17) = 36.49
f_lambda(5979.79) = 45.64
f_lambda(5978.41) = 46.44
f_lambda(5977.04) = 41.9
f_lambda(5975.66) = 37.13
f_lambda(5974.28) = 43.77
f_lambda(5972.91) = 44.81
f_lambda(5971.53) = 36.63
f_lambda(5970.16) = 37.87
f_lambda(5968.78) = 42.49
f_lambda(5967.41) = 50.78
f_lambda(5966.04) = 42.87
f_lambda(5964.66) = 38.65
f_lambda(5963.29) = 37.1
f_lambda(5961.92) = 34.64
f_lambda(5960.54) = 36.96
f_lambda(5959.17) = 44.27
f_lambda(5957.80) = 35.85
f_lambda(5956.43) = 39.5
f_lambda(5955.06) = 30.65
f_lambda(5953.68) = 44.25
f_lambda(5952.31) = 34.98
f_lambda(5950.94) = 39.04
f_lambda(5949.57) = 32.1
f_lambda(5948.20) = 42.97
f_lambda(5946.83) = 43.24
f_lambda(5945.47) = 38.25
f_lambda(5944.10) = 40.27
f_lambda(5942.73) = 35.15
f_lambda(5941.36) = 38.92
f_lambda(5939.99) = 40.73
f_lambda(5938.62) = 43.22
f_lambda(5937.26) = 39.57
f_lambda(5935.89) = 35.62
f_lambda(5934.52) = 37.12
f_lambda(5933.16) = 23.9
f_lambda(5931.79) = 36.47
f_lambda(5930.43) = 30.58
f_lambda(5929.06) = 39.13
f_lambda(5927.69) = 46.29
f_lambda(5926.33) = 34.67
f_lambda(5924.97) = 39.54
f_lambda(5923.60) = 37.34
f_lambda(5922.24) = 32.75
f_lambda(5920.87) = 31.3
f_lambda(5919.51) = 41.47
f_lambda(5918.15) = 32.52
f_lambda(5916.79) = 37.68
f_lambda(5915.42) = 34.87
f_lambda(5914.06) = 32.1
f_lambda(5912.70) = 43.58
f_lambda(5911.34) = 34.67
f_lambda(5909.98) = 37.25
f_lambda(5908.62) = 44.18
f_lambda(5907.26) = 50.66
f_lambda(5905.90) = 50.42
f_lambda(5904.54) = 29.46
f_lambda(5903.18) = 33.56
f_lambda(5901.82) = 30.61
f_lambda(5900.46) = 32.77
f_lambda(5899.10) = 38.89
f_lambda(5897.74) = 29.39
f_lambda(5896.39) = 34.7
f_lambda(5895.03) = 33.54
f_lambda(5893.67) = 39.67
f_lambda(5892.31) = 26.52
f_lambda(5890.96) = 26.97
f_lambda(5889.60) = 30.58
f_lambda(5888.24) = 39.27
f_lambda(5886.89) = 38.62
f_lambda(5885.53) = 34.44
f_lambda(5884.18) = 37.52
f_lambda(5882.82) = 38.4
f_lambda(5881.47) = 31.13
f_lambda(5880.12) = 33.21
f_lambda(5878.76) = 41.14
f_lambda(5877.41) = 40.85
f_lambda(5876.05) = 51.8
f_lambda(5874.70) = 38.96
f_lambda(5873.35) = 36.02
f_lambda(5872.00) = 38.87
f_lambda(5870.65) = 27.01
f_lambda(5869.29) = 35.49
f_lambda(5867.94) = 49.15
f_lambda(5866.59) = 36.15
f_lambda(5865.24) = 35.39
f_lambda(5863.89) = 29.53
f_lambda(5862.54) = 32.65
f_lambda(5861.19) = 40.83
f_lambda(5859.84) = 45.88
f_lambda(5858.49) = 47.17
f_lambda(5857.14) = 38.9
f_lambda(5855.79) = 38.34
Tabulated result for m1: 0.1 angstrom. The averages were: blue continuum 38.2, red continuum 40.7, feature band 40.1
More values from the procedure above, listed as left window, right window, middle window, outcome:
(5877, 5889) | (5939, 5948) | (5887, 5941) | 3.03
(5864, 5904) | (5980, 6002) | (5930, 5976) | -3.25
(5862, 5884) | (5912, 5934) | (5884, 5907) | 1.19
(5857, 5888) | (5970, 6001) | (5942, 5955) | -0.09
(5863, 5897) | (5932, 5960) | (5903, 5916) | -0.83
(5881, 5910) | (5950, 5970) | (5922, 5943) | 0.42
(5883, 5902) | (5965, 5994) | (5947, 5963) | -0.02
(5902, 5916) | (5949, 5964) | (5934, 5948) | -0.60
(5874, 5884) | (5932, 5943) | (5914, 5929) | 0.31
